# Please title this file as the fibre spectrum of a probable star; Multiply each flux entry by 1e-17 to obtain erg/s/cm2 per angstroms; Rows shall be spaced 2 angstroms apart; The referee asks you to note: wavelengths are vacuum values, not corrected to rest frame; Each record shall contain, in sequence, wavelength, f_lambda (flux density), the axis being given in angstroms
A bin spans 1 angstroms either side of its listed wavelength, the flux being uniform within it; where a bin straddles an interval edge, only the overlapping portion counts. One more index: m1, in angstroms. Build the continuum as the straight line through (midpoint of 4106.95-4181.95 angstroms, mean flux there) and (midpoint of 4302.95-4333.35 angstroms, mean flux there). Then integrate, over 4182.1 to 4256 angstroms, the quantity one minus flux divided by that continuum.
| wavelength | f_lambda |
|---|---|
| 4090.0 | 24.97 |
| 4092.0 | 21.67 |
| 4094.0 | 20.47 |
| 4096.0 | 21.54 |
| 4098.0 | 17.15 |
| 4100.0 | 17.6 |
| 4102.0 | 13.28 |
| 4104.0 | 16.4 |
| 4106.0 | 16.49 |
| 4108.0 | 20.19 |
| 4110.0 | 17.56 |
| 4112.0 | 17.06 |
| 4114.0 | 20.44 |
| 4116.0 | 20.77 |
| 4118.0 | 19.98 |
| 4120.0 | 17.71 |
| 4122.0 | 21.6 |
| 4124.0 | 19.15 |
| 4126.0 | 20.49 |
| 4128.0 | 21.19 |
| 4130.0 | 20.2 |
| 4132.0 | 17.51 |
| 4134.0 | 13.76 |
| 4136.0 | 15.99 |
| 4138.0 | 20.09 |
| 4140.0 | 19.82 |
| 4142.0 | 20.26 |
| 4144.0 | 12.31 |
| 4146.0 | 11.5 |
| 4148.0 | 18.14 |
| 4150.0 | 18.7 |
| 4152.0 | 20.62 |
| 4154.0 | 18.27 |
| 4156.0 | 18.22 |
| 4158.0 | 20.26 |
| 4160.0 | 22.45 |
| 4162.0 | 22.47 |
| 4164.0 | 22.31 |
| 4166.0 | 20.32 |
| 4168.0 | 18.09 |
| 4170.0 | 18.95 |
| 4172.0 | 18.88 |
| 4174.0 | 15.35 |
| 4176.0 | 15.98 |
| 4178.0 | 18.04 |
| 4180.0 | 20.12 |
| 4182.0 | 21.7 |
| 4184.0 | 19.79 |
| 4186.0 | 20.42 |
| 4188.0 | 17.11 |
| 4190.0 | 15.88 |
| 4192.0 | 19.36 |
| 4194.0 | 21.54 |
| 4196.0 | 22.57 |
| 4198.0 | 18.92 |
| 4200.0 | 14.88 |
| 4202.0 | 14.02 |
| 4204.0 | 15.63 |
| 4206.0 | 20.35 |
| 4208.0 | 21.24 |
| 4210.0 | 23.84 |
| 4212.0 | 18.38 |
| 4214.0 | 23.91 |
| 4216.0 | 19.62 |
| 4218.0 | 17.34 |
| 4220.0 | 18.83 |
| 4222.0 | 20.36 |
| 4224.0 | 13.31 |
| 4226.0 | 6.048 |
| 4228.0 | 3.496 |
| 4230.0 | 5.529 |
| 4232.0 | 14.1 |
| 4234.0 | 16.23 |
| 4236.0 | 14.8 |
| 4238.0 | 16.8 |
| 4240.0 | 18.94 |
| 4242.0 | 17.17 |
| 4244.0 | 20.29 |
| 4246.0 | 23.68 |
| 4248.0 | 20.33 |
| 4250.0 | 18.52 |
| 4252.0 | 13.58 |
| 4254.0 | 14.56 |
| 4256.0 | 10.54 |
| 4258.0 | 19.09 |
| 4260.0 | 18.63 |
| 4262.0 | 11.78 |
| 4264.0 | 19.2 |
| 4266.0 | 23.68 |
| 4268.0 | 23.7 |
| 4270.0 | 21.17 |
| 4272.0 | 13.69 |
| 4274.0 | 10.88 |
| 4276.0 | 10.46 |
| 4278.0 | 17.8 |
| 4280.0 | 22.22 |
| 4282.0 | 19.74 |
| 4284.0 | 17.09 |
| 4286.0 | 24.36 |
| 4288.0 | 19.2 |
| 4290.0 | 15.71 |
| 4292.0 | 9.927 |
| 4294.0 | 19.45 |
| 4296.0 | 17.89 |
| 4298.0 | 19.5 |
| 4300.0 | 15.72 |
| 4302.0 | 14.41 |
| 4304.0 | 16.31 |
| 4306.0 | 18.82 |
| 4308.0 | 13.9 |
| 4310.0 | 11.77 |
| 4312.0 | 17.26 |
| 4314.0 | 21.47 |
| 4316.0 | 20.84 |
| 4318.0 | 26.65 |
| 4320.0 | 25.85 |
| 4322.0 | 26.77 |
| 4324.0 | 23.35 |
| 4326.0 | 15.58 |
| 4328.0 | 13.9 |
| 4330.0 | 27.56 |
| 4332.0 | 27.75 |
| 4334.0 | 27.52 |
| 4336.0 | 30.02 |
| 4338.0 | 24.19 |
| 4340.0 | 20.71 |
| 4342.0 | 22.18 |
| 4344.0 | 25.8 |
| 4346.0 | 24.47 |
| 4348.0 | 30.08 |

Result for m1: 8.8 angstroms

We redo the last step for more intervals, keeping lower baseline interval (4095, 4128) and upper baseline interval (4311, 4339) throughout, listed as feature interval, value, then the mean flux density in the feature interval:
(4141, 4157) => 1.9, 17.3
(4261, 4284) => 4.8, 17.6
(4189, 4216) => 1.9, 19.3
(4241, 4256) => 2.7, 17.8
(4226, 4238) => 5.9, 10.9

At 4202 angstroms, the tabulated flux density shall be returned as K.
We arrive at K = 14.02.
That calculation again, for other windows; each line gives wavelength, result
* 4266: 23.68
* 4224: 13.31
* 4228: 3.496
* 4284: 17.09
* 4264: 19.2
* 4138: 20.09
